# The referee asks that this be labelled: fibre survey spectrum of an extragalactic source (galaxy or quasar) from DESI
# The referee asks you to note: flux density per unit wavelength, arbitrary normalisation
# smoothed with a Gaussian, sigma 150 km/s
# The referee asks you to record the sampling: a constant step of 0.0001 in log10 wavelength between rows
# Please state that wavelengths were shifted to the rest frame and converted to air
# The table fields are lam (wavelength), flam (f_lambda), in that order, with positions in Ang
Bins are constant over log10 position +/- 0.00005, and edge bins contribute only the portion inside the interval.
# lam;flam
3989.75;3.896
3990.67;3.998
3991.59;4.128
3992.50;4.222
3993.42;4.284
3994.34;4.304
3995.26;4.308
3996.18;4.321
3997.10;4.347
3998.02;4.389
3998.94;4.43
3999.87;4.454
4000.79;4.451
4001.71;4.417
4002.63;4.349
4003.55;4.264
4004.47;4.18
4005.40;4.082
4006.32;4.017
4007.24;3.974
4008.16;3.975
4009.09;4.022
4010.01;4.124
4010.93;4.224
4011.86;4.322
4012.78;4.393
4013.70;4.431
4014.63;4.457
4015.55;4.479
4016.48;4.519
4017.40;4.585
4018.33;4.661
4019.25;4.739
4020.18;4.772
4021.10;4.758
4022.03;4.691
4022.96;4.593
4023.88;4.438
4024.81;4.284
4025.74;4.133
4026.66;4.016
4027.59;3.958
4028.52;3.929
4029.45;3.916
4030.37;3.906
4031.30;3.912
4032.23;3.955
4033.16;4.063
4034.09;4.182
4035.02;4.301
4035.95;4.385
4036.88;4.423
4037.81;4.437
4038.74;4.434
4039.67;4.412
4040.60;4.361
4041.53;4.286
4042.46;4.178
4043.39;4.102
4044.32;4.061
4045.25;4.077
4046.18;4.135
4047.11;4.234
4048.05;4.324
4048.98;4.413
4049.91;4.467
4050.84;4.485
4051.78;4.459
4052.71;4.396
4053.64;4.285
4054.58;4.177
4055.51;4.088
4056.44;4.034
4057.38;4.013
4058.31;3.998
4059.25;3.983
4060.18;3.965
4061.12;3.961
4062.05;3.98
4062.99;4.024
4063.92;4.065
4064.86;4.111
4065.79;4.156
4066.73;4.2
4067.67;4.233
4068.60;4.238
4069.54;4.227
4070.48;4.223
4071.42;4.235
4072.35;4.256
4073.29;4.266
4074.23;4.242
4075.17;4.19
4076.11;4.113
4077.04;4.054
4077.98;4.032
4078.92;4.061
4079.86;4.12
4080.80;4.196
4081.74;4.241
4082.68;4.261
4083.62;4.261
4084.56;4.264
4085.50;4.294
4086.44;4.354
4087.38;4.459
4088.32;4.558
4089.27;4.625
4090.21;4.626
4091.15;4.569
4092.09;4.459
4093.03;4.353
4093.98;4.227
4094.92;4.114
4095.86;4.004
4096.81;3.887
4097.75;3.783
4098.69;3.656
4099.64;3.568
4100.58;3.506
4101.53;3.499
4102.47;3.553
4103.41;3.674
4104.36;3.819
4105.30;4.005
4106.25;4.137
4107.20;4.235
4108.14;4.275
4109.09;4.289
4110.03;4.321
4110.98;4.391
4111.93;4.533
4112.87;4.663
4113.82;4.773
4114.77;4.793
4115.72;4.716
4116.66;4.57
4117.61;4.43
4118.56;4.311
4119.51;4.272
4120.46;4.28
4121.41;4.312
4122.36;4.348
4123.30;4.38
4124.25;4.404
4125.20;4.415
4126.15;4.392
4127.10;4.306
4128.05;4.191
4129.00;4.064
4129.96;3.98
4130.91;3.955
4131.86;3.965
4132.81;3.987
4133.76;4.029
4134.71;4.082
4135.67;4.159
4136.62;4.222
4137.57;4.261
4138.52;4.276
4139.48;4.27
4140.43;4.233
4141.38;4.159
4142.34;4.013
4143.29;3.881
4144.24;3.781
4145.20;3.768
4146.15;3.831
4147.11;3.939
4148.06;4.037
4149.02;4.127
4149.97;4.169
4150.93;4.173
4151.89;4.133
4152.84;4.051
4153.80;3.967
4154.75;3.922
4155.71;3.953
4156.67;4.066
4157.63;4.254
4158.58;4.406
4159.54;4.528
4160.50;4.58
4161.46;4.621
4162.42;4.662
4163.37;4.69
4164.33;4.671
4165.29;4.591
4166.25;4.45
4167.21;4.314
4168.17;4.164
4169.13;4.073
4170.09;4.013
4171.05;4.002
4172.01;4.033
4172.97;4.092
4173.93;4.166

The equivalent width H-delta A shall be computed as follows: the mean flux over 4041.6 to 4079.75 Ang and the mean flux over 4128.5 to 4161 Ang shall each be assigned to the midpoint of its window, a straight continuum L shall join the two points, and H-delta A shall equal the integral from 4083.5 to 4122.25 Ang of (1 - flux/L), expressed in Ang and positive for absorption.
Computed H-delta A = -0.9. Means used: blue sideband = 4.17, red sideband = 4.09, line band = 4.23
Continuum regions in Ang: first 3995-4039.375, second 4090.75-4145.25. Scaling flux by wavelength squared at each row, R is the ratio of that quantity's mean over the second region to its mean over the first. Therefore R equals 1.02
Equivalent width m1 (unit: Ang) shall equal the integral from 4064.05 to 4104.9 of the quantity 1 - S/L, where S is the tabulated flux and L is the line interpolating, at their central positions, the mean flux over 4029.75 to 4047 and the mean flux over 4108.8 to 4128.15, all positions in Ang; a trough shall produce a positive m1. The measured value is 1.9 Ang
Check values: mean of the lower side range 4.2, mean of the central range 4.13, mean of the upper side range 4.44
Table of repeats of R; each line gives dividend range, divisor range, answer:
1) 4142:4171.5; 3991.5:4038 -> 1.05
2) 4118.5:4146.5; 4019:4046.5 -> 1.02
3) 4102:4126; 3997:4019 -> 1.05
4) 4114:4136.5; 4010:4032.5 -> 1.04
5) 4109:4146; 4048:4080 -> 1.05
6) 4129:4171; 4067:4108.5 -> 1.04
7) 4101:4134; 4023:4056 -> 1.04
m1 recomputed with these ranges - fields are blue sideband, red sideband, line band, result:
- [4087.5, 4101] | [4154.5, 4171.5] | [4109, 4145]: -0.3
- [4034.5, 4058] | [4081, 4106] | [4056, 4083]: 0.4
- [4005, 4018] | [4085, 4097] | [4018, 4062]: 0.5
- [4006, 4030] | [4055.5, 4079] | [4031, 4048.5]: 0.0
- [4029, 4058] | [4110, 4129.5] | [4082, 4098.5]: 0.2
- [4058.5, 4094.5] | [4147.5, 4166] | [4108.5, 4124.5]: -0.7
